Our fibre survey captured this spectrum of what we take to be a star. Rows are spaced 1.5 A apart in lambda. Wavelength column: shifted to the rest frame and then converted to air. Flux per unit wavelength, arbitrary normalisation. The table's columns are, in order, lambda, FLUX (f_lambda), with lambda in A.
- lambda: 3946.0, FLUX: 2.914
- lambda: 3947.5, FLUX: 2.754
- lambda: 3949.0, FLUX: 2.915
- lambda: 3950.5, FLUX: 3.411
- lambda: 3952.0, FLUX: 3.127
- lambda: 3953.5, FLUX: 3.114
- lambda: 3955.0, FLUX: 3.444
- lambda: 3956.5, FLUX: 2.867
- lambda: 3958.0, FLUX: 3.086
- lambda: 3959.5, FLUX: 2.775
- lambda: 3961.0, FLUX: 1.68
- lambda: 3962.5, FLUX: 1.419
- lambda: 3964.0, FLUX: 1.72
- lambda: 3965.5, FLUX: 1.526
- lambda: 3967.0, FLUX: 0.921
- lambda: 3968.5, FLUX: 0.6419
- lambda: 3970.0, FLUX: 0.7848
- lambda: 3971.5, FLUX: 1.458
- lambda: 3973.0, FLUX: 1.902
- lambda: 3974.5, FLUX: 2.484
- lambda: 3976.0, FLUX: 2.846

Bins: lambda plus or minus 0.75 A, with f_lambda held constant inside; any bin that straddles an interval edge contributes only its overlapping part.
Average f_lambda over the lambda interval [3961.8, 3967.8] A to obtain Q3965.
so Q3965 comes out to 1.39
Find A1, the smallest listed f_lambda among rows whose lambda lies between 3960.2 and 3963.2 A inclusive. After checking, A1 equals 1.419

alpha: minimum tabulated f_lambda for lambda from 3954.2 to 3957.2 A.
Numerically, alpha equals 2.867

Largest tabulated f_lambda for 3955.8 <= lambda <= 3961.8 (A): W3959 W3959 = 3.086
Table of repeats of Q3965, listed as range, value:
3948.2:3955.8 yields 3.2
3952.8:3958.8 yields 3.12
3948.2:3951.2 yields 3.15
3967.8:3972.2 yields 0.96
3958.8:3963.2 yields 1.95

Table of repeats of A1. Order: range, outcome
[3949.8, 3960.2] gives 2.775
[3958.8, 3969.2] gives 0.6419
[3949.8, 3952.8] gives 3.127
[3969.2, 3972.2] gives 0.7848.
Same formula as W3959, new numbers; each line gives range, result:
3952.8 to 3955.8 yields 3.444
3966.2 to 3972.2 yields 1.458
